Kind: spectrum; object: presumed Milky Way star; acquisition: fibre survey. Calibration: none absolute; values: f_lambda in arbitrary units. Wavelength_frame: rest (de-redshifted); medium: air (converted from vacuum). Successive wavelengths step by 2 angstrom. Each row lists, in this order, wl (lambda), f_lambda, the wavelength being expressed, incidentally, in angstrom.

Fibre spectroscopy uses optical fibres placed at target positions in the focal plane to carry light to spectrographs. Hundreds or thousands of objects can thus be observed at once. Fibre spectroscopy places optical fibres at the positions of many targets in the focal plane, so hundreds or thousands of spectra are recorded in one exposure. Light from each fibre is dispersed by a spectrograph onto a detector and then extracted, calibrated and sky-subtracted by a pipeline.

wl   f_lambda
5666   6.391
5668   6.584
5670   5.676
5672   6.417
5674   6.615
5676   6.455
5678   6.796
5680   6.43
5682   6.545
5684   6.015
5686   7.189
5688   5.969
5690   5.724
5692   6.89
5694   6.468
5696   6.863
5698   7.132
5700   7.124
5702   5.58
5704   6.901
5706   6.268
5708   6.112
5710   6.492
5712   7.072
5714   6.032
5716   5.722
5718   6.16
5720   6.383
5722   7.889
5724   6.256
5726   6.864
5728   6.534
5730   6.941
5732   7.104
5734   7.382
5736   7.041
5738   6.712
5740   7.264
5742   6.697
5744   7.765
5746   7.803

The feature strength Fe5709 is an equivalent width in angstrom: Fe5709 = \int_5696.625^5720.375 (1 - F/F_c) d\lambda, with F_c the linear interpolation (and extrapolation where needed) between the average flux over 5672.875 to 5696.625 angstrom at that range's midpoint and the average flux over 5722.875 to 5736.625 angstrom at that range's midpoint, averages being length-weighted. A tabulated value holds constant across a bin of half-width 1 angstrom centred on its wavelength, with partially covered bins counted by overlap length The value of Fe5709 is 1.0 angstrom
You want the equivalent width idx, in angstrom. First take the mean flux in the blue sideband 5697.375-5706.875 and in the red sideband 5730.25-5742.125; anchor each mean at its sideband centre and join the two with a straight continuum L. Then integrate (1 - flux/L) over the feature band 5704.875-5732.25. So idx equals 1.1 angstrom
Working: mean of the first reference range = 6.58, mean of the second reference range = 7.05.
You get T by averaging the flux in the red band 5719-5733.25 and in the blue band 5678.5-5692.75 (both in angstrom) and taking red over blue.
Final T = 1.07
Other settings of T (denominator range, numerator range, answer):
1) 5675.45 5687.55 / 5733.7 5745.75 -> 1.09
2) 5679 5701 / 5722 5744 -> 1.06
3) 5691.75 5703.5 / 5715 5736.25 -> 1.01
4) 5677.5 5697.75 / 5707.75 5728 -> 1.00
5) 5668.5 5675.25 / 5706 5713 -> 1.04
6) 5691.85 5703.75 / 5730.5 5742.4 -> 1.06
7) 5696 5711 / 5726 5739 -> 1.06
